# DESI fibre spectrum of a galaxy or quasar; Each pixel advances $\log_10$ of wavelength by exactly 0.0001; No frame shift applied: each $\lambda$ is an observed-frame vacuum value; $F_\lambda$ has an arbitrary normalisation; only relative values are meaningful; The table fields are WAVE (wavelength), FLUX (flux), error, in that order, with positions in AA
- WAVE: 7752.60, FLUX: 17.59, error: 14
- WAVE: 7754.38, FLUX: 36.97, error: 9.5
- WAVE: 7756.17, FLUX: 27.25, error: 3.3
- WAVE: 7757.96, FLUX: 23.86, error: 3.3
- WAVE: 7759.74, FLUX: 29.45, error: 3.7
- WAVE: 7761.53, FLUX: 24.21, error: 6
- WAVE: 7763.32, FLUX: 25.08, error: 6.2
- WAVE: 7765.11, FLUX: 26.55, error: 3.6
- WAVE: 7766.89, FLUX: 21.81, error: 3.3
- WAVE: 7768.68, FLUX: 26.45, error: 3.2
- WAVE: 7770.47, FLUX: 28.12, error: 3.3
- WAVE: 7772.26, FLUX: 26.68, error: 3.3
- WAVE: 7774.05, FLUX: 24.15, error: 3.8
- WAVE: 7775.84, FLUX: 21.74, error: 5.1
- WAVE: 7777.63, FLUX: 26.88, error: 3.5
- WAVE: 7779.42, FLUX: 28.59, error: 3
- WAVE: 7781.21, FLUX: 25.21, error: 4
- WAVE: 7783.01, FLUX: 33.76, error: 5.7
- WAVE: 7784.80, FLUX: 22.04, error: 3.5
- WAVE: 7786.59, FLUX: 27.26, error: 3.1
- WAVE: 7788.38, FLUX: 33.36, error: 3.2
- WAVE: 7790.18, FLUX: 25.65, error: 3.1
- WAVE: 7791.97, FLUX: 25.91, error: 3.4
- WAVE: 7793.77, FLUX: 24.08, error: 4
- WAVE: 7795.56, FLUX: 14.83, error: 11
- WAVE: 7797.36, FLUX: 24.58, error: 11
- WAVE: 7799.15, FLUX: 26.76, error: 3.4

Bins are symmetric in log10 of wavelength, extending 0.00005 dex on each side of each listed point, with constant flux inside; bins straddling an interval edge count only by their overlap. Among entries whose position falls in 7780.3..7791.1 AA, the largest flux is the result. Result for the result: 33.76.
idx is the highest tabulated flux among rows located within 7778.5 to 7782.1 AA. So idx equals 28.59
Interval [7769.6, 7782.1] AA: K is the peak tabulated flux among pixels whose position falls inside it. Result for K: 28.59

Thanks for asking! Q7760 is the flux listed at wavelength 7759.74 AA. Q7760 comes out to 29.45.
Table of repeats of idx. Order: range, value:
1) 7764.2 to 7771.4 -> 28.12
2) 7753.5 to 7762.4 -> 36.97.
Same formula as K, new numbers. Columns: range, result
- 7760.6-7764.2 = 25.08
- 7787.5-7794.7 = 33.36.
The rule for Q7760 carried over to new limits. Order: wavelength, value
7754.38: 36.97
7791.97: 25.91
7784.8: 22.04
